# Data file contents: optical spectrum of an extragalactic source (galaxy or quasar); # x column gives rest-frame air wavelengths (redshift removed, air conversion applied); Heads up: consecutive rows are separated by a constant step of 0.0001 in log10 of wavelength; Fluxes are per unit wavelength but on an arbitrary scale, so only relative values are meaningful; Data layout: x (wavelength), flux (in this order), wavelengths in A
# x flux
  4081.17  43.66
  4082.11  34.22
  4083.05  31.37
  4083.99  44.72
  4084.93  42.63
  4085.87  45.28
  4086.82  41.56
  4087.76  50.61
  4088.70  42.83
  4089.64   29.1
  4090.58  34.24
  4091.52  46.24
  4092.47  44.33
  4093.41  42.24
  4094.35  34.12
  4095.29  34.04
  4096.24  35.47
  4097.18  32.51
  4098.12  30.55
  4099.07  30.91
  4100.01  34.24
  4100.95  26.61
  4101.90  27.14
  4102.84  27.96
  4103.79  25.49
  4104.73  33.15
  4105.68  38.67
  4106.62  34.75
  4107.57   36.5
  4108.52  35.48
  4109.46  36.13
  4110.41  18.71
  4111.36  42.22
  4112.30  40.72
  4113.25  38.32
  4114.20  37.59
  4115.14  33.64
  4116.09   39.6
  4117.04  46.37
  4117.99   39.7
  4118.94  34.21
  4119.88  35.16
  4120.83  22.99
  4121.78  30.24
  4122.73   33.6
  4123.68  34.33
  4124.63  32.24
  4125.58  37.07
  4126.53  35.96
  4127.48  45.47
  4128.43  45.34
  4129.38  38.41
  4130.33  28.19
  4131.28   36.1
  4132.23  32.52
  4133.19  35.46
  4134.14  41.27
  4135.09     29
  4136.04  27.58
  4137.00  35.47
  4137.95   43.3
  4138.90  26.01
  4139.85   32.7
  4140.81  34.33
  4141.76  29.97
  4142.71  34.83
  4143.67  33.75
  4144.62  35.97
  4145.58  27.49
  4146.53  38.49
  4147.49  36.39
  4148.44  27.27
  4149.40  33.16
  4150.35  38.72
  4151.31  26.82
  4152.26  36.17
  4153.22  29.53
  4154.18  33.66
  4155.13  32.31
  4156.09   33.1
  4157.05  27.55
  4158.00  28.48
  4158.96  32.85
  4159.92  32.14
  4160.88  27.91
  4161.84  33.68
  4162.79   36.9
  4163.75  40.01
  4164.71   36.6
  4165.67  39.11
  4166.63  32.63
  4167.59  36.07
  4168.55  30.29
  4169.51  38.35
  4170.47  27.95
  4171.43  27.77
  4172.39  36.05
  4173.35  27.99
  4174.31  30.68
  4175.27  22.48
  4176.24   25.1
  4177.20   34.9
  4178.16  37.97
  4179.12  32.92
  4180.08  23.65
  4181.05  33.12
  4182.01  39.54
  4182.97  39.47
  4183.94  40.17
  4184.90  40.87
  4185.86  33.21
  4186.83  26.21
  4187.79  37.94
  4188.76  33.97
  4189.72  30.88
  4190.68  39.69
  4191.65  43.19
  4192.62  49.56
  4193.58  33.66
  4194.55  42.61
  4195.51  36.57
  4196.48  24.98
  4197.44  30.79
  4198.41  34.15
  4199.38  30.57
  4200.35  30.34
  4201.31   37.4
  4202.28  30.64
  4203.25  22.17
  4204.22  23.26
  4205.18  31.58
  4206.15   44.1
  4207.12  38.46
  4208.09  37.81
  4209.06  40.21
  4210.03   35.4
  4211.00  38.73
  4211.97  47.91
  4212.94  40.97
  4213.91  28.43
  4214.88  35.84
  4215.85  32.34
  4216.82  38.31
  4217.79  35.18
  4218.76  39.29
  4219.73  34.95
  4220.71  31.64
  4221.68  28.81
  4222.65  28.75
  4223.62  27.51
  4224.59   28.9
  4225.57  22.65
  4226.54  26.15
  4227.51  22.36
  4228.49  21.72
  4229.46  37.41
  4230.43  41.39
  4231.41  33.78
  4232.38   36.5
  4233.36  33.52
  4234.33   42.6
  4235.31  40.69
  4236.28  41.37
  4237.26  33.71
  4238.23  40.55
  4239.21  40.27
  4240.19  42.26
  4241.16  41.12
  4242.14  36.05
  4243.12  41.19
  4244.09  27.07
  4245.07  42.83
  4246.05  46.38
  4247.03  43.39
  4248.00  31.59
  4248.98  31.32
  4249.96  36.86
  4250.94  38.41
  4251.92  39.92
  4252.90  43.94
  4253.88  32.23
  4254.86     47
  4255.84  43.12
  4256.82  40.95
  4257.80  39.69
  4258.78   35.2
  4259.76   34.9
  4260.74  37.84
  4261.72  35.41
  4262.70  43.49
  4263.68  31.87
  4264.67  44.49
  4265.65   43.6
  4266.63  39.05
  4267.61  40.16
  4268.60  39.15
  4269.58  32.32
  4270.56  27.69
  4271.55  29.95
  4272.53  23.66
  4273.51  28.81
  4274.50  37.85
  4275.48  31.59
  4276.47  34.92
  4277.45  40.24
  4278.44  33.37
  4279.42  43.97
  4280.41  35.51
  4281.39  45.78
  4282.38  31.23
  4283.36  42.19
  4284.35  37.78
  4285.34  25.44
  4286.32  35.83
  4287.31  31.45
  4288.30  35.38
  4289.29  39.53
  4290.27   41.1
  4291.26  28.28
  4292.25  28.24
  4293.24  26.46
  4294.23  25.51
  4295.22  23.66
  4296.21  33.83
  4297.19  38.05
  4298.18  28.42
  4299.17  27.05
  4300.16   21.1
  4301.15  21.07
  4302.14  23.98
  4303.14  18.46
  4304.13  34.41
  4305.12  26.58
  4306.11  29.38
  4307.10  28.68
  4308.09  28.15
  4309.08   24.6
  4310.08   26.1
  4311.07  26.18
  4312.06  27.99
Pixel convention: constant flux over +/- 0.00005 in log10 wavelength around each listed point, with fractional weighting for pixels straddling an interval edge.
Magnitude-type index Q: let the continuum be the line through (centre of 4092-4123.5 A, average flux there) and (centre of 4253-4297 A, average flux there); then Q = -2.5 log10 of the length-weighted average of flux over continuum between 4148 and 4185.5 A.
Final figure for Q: 0.06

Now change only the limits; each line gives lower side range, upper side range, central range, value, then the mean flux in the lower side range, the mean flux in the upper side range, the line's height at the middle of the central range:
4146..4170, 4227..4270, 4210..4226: 0.08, 33.5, 37.9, 36.4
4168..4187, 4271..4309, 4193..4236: -0.05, 32.5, 31.4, 32.2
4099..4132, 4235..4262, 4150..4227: 0.10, 34.7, 38.8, 36.9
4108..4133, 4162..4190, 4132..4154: 0.05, 35.8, 33.6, 34.9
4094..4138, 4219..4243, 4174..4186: 0.03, 34.5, 34.1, 34.3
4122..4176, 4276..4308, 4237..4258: -0.21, 33.5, 31.7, 32.3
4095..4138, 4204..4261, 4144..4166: 0.06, 34.5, 36.3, 35.1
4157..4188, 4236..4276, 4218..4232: 0.17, 33.1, 37.5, 35.9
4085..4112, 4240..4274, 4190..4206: 0.08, 35.5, 37.5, 36.7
